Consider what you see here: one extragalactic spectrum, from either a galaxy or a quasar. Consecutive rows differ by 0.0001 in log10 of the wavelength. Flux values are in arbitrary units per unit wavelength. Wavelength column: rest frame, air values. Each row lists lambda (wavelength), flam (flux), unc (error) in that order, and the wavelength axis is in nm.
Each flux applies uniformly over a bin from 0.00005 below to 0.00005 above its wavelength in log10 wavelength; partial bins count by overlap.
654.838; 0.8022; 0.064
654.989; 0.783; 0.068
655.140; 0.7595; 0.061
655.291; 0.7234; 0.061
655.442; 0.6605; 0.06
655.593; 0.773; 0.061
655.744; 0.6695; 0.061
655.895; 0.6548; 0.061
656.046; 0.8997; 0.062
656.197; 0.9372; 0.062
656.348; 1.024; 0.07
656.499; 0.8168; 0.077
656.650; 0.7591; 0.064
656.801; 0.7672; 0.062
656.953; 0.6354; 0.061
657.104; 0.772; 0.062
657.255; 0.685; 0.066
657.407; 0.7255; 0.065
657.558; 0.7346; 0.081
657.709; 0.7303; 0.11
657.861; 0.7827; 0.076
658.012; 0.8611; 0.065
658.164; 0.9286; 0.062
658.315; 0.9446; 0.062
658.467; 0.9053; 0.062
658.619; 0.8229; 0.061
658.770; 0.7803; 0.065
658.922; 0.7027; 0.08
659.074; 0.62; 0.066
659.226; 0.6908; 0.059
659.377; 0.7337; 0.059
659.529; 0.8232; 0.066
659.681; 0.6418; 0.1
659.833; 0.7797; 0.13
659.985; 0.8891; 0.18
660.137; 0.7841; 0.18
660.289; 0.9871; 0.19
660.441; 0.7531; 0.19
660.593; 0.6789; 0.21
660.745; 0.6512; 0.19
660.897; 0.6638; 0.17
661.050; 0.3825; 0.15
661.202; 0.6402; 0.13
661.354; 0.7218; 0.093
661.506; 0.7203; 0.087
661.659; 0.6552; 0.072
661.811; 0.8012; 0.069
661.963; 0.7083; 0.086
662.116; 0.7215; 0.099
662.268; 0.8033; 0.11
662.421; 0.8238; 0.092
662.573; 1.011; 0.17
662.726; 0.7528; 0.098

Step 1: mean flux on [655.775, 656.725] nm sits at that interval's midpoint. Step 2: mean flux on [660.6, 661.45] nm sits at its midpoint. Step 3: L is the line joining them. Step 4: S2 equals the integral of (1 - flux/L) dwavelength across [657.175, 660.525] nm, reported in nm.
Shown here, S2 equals -0.32 nm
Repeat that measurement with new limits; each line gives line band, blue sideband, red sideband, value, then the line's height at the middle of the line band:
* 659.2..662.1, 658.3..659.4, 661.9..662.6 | 0.234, 0.786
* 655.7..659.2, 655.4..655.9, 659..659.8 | -0.440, 0.701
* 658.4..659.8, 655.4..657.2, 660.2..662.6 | 0.010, 0.752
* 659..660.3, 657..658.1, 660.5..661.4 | -0.176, 0.673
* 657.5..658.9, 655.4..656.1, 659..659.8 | -0.225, 0.714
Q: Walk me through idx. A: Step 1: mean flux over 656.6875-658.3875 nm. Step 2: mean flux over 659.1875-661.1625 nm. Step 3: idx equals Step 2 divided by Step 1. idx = 0.93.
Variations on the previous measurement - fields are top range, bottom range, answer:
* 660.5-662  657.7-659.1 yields 0.81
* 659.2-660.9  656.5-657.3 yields 1.04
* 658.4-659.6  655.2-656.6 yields 0.95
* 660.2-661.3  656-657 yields 0.81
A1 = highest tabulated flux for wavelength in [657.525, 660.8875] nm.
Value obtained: 0.9871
